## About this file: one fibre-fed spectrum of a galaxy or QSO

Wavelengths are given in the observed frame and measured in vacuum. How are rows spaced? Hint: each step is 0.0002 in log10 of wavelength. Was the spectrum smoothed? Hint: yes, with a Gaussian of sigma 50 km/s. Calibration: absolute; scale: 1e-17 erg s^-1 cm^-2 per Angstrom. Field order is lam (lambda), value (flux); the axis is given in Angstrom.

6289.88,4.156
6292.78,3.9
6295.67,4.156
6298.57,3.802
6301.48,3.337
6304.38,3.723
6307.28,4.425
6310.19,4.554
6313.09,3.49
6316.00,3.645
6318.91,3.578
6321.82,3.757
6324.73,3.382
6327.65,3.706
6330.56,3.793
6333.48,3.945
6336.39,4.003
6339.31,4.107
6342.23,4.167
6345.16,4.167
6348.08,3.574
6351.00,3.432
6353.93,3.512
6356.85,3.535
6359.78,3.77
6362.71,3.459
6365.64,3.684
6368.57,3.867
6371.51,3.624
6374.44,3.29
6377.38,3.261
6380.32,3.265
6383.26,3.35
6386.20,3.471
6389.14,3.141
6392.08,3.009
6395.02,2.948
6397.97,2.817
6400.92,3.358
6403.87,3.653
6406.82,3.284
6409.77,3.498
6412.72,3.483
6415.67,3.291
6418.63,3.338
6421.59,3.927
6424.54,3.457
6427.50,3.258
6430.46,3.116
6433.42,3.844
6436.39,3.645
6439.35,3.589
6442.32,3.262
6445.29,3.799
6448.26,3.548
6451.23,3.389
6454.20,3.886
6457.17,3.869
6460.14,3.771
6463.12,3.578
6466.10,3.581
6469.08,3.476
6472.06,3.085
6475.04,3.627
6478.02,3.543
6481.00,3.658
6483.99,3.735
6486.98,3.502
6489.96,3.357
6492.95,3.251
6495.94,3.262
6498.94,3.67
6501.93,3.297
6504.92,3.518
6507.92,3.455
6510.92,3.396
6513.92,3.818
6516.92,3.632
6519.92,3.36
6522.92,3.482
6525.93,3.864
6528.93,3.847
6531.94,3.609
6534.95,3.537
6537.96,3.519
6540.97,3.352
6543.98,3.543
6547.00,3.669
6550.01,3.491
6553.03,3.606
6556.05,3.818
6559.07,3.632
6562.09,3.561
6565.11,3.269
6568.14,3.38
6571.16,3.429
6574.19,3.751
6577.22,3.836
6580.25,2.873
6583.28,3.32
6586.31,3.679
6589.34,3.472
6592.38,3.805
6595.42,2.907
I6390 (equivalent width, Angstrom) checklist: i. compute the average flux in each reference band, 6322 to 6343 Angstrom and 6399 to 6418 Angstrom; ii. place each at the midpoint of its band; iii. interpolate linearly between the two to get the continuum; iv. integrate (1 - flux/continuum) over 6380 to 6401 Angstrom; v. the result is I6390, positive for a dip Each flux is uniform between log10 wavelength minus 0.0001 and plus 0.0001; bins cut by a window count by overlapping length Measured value 2.2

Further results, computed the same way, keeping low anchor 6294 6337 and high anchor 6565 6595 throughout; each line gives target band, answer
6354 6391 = 2.67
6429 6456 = 0.61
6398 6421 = 1.84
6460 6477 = 0.55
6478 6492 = 0.18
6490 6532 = 0.42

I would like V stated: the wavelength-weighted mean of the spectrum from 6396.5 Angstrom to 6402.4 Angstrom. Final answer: 3.09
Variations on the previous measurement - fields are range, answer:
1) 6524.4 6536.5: 3.71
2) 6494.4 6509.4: 3.44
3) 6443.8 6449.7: 3.67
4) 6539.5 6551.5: 3.52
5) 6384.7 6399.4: 3.08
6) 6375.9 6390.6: 3.3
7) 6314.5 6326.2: 3.59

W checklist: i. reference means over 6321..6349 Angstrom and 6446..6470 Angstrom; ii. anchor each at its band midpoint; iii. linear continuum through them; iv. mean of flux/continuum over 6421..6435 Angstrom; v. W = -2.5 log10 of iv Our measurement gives 0.06 mag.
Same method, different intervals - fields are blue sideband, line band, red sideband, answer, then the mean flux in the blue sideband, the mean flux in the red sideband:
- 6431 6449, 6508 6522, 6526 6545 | 0.02 mag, 3.59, 3.59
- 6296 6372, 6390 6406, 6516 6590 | 0.17 mag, 3.78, 3.54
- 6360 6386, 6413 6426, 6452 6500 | 0.00 mag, 3.49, 3.55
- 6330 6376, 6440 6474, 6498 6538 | 0.02 mag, 3.74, 3.57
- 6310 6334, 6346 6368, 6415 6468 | 0.02 mag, 3.71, 3.57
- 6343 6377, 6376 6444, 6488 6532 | 0.07 mag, 3.63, 3.52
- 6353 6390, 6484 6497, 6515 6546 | 0.05 mag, 3.48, 3.58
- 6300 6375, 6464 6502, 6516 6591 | 0.04 mag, 3.76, 3.54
